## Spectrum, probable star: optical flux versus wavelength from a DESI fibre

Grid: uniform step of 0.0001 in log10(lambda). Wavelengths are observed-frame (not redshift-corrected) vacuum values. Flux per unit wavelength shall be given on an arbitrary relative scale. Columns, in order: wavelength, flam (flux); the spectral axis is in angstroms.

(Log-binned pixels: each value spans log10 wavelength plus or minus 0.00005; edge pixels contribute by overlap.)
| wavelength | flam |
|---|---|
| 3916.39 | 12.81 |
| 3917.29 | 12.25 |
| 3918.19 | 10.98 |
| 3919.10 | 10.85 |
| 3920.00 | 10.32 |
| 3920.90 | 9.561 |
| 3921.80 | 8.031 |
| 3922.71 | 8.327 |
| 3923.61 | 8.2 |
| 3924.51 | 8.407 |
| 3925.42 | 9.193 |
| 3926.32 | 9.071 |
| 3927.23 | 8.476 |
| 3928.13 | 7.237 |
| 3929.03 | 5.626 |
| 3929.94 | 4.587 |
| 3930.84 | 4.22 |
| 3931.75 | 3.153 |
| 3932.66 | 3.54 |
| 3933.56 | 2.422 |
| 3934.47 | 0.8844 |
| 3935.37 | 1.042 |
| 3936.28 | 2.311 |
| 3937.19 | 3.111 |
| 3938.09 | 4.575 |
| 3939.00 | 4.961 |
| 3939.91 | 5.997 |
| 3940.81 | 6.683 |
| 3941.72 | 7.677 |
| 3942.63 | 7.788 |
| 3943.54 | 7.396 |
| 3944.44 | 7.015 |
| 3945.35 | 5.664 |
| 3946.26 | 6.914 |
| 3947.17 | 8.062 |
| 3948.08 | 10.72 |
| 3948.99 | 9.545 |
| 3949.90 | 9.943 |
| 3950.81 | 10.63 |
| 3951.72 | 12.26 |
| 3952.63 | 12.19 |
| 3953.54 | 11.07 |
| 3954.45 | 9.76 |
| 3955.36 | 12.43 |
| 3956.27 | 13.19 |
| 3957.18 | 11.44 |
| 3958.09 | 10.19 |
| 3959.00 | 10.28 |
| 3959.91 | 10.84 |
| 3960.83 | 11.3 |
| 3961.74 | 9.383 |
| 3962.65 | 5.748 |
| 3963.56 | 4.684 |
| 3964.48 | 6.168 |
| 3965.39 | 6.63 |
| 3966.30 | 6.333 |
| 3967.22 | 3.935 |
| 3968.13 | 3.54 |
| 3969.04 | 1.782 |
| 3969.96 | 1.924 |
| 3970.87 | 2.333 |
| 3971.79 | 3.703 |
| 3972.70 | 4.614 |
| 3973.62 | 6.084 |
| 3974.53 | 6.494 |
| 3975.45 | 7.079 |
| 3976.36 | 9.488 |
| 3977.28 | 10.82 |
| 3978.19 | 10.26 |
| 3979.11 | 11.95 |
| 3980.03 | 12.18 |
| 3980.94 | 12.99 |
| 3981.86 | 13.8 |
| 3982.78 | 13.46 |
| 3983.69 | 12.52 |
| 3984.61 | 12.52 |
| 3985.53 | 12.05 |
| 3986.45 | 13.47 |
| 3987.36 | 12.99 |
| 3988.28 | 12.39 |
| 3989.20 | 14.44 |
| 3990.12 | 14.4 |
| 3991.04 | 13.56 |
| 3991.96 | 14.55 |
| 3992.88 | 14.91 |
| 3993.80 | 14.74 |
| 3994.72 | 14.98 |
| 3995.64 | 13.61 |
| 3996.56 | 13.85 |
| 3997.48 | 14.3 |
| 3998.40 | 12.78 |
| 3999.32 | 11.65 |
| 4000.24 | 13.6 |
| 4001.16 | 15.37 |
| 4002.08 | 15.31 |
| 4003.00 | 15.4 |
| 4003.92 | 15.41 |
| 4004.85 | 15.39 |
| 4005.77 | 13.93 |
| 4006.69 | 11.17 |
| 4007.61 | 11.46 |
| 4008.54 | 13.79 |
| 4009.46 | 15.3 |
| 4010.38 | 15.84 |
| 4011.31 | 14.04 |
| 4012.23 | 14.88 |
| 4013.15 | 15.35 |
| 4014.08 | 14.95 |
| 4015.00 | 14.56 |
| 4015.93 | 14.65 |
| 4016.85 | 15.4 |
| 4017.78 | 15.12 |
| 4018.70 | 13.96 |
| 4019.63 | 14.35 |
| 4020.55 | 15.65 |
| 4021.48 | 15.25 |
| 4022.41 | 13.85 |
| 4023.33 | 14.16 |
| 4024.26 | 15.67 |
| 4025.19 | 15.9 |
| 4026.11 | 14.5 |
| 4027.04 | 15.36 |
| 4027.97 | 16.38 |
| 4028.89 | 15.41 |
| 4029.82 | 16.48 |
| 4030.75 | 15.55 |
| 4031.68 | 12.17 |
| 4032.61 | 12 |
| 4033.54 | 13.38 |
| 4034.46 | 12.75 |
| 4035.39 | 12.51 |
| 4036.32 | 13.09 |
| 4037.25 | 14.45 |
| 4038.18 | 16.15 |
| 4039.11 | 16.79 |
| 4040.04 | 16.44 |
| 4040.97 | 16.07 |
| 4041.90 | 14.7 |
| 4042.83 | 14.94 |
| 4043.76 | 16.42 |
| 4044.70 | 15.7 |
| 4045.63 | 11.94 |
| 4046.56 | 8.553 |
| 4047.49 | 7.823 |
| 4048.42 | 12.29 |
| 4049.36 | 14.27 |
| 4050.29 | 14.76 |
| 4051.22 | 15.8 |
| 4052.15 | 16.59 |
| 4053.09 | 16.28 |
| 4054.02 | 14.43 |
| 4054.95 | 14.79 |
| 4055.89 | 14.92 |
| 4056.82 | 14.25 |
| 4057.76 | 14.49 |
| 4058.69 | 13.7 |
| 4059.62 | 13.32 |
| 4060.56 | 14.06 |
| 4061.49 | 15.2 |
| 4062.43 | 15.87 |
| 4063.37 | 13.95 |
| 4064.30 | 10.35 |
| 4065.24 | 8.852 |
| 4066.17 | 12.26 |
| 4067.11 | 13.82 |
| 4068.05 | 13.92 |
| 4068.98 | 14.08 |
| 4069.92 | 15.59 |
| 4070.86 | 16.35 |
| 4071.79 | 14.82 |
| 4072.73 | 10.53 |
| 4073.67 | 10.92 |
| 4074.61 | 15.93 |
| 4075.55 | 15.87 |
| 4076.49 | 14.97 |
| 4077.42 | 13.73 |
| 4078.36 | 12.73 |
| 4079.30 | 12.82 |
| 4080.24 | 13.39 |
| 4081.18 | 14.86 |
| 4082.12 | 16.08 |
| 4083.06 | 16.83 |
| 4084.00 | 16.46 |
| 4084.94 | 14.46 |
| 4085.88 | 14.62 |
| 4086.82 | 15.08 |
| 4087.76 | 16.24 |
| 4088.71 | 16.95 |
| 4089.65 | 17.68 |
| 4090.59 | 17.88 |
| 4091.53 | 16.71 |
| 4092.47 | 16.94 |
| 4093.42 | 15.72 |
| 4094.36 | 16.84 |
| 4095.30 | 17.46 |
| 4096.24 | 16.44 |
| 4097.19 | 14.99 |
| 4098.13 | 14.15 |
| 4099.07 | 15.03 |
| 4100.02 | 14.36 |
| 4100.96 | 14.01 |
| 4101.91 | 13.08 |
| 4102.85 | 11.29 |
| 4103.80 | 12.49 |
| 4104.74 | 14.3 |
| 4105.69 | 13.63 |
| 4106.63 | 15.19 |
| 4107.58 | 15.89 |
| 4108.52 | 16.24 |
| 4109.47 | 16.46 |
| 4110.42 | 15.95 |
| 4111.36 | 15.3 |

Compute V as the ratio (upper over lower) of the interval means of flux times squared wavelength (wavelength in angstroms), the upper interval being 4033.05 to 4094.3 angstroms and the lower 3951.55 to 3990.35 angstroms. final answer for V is 1.6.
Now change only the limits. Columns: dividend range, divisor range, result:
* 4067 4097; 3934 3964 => 2.02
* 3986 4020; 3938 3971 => 1.83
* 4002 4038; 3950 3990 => 1.58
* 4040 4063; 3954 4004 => 1.39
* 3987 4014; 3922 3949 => 2.41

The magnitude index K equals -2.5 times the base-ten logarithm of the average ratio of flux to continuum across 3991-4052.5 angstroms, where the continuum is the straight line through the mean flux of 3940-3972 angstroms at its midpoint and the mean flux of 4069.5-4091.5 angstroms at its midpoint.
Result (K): -0.230 mag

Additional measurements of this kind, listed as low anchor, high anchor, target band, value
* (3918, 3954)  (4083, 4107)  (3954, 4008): -0.126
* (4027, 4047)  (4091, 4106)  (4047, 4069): 0.063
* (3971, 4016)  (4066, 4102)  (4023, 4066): -0.015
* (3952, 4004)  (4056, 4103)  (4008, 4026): -0.217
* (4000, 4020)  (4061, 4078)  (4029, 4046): -0.031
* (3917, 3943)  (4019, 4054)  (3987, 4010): -0.204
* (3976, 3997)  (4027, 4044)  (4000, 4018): -0.054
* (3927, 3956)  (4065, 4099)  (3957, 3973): 0.268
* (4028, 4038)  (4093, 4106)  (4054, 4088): 0.011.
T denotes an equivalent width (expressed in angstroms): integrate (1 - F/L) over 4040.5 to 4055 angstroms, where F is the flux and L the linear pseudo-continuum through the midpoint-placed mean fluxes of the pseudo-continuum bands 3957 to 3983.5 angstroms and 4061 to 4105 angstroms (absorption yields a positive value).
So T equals -1.8 angstroms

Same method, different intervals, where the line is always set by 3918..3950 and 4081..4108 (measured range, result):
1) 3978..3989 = -3.9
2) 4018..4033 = -4.1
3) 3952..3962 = -4.1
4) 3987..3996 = -3.9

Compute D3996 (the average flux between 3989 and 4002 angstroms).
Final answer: 14.1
